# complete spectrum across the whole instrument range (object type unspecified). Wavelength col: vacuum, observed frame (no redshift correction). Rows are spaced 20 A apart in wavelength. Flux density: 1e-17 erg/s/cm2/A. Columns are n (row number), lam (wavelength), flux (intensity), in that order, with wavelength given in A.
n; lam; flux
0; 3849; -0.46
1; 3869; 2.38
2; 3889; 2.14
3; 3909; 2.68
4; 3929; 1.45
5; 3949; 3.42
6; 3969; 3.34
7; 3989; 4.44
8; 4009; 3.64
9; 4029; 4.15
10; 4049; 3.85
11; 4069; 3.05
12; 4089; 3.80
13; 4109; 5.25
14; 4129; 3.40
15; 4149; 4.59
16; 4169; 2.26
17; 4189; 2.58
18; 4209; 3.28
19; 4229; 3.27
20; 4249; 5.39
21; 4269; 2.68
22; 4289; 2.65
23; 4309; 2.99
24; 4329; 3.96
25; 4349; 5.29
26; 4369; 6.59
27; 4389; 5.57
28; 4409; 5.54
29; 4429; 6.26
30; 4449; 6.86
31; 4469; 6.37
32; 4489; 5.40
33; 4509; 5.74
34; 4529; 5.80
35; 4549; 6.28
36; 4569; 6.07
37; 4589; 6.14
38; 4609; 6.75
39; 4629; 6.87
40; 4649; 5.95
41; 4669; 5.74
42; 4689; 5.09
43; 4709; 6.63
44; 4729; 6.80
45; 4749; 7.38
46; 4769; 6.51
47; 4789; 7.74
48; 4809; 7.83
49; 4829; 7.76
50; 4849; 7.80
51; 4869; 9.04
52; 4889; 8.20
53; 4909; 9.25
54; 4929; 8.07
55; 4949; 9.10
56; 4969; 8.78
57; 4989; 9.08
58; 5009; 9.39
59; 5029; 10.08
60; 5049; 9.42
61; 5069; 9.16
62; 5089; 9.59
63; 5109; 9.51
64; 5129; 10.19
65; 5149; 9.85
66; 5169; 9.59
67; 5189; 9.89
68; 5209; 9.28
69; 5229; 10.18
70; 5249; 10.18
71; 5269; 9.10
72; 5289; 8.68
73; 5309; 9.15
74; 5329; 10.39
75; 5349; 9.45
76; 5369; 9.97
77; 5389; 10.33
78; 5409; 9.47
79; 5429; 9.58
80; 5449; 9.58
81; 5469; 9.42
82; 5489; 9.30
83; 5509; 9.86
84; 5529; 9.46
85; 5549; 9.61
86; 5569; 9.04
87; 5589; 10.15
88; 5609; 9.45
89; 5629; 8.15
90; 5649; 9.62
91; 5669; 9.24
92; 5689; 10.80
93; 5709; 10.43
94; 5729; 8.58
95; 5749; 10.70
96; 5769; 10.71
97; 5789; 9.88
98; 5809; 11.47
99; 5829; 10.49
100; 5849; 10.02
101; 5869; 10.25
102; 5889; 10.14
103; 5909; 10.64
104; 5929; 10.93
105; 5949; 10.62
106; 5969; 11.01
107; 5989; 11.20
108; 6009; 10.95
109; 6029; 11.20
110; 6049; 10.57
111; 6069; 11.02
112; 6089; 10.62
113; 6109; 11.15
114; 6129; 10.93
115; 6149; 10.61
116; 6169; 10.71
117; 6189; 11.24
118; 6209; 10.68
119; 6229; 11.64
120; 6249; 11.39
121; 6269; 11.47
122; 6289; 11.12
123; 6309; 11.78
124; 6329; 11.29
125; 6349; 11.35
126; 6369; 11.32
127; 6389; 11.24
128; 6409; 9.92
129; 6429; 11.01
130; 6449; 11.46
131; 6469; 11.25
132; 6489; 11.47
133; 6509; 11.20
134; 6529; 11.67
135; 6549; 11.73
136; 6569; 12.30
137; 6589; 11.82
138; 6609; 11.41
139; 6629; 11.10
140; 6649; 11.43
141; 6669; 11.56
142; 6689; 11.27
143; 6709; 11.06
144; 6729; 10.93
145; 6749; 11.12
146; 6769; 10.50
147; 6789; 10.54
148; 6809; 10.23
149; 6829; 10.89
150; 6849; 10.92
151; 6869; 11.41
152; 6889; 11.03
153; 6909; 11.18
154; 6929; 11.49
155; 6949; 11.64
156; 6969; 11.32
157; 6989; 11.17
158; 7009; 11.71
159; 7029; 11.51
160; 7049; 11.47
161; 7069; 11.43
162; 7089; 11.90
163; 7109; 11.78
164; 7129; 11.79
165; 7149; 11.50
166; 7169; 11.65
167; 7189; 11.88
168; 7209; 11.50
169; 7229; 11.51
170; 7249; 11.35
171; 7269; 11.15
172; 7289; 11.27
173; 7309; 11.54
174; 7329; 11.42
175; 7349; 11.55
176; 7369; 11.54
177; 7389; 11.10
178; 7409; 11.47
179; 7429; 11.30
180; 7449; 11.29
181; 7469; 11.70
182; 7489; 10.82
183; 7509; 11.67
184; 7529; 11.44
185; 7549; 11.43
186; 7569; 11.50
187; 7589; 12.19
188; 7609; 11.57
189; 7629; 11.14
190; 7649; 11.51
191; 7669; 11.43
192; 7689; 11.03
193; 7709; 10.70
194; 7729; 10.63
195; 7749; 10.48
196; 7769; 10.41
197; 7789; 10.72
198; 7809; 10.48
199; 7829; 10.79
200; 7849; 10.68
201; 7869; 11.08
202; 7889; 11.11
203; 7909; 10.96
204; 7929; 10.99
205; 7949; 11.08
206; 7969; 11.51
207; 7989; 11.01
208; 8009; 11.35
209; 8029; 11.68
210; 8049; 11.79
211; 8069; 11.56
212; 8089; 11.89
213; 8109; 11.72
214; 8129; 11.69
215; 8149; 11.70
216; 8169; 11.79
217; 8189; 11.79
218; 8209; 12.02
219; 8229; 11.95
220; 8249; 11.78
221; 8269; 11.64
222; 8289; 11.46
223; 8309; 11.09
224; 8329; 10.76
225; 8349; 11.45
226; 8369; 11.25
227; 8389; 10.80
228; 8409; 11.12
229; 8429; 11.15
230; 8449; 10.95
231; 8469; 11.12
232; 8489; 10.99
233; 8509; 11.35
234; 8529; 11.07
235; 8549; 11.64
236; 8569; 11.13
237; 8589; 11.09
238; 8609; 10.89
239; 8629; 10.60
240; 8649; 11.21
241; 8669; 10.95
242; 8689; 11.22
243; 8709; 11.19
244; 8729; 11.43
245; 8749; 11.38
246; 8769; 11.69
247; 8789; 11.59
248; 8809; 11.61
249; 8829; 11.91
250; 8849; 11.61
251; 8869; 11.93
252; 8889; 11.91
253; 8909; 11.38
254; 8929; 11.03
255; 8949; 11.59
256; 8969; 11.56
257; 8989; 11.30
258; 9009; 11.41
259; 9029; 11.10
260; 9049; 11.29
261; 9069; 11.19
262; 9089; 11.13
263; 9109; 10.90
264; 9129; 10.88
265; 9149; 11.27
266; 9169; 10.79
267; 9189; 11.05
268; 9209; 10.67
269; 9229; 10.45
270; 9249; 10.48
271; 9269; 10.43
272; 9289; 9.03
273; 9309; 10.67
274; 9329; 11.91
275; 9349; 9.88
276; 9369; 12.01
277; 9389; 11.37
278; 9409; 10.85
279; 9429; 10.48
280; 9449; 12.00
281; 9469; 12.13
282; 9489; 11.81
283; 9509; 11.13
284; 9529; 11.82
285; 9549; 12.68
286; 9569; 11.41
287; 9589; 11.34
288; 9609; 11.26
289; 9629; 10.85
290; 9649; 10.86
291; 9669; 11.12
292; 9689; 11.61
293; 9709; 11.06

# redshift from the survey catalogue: 0.087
